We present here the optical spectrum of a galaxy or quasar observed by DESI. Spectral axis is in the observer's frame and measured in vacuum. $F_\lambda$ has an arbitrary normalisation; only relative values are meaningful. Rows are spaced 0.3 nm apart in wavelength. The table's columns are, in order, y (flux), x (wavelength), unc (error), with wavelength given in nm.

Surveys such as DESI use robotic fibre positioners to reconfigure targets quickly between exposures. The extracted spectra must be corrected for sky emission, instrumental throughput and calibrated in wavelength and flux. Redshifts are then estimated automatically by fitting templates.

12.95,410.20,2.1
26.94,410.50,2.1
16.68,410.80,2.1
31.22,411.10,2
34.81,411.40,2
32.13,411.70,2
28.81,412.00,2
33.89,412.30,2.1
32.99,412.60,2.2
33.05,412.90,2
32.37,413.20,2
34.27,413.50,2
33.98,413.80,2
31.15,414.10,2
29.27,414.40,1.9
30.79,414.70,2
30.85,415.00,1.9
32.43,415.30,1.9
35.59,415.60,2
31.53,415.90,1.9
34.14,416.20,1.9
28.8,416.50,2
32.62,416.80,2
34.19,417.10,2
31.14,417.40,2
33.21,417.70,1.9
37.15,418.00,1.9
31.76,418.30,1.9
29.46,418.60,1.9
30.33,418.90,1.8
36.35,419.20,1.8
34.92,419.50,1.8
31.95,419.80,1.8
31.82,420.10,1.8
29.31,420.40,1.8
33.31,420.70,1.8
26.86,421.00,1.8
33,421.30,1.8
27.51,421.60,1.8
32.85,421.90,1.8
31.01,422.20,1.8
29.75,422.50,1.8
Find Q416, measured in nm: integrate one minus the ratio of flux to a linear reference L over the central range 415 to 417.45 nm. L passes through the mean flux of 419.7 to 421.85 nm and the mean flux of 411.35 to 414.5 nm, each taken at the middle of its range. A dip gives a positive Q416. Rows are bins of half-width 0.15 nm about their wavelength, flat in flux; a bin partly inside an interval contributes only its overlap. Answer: -0.066 nm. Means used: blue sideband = 32.4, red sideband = 30.6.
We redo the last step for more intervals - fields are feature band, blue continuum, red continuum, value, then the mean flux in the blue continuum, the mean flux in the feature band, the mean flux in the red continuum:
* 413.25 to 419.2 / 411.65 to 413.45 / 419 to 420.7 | 0.042 nm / 32.3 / 32.4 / 32.8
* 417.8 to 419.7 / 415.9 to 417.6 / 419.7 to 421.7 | -0.117 nm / 32.2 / 33.3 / 30.6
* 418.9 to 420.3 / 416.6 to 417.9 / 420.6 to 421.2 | -0.099 nm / 32.8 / 33.2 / 30.1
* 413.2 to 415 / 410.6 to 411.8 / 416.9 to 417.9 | -0.073 nm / 28.5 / 31.8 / 33.1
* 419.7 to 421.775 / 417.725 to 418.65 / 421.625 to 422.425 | 0.081 nm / 33.2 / 30.5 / 31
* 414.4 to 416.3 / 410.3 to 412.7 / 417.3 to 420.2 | -0.065 nm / 29.3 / 32.3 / 32.9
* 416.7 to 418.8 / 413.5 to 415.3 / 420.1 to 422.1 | -0.112 nm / 31.6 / 32.7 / 30.6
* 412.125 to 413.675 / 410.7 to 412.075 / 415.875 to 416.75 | -0.173 nm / 29.2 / 33.3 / 31.6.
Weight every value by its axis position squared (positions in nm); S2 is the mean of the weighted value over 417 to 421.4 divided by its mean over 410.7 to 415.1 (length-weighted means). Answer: 1.1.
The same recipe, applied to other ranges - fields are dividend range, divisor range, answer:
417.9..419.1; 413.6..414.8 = 1.04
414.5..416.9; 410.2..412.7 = 1.14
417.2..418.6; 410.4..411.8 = 1.20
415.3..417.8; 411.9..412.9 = 1.03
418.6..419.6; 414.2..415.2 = 1.11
